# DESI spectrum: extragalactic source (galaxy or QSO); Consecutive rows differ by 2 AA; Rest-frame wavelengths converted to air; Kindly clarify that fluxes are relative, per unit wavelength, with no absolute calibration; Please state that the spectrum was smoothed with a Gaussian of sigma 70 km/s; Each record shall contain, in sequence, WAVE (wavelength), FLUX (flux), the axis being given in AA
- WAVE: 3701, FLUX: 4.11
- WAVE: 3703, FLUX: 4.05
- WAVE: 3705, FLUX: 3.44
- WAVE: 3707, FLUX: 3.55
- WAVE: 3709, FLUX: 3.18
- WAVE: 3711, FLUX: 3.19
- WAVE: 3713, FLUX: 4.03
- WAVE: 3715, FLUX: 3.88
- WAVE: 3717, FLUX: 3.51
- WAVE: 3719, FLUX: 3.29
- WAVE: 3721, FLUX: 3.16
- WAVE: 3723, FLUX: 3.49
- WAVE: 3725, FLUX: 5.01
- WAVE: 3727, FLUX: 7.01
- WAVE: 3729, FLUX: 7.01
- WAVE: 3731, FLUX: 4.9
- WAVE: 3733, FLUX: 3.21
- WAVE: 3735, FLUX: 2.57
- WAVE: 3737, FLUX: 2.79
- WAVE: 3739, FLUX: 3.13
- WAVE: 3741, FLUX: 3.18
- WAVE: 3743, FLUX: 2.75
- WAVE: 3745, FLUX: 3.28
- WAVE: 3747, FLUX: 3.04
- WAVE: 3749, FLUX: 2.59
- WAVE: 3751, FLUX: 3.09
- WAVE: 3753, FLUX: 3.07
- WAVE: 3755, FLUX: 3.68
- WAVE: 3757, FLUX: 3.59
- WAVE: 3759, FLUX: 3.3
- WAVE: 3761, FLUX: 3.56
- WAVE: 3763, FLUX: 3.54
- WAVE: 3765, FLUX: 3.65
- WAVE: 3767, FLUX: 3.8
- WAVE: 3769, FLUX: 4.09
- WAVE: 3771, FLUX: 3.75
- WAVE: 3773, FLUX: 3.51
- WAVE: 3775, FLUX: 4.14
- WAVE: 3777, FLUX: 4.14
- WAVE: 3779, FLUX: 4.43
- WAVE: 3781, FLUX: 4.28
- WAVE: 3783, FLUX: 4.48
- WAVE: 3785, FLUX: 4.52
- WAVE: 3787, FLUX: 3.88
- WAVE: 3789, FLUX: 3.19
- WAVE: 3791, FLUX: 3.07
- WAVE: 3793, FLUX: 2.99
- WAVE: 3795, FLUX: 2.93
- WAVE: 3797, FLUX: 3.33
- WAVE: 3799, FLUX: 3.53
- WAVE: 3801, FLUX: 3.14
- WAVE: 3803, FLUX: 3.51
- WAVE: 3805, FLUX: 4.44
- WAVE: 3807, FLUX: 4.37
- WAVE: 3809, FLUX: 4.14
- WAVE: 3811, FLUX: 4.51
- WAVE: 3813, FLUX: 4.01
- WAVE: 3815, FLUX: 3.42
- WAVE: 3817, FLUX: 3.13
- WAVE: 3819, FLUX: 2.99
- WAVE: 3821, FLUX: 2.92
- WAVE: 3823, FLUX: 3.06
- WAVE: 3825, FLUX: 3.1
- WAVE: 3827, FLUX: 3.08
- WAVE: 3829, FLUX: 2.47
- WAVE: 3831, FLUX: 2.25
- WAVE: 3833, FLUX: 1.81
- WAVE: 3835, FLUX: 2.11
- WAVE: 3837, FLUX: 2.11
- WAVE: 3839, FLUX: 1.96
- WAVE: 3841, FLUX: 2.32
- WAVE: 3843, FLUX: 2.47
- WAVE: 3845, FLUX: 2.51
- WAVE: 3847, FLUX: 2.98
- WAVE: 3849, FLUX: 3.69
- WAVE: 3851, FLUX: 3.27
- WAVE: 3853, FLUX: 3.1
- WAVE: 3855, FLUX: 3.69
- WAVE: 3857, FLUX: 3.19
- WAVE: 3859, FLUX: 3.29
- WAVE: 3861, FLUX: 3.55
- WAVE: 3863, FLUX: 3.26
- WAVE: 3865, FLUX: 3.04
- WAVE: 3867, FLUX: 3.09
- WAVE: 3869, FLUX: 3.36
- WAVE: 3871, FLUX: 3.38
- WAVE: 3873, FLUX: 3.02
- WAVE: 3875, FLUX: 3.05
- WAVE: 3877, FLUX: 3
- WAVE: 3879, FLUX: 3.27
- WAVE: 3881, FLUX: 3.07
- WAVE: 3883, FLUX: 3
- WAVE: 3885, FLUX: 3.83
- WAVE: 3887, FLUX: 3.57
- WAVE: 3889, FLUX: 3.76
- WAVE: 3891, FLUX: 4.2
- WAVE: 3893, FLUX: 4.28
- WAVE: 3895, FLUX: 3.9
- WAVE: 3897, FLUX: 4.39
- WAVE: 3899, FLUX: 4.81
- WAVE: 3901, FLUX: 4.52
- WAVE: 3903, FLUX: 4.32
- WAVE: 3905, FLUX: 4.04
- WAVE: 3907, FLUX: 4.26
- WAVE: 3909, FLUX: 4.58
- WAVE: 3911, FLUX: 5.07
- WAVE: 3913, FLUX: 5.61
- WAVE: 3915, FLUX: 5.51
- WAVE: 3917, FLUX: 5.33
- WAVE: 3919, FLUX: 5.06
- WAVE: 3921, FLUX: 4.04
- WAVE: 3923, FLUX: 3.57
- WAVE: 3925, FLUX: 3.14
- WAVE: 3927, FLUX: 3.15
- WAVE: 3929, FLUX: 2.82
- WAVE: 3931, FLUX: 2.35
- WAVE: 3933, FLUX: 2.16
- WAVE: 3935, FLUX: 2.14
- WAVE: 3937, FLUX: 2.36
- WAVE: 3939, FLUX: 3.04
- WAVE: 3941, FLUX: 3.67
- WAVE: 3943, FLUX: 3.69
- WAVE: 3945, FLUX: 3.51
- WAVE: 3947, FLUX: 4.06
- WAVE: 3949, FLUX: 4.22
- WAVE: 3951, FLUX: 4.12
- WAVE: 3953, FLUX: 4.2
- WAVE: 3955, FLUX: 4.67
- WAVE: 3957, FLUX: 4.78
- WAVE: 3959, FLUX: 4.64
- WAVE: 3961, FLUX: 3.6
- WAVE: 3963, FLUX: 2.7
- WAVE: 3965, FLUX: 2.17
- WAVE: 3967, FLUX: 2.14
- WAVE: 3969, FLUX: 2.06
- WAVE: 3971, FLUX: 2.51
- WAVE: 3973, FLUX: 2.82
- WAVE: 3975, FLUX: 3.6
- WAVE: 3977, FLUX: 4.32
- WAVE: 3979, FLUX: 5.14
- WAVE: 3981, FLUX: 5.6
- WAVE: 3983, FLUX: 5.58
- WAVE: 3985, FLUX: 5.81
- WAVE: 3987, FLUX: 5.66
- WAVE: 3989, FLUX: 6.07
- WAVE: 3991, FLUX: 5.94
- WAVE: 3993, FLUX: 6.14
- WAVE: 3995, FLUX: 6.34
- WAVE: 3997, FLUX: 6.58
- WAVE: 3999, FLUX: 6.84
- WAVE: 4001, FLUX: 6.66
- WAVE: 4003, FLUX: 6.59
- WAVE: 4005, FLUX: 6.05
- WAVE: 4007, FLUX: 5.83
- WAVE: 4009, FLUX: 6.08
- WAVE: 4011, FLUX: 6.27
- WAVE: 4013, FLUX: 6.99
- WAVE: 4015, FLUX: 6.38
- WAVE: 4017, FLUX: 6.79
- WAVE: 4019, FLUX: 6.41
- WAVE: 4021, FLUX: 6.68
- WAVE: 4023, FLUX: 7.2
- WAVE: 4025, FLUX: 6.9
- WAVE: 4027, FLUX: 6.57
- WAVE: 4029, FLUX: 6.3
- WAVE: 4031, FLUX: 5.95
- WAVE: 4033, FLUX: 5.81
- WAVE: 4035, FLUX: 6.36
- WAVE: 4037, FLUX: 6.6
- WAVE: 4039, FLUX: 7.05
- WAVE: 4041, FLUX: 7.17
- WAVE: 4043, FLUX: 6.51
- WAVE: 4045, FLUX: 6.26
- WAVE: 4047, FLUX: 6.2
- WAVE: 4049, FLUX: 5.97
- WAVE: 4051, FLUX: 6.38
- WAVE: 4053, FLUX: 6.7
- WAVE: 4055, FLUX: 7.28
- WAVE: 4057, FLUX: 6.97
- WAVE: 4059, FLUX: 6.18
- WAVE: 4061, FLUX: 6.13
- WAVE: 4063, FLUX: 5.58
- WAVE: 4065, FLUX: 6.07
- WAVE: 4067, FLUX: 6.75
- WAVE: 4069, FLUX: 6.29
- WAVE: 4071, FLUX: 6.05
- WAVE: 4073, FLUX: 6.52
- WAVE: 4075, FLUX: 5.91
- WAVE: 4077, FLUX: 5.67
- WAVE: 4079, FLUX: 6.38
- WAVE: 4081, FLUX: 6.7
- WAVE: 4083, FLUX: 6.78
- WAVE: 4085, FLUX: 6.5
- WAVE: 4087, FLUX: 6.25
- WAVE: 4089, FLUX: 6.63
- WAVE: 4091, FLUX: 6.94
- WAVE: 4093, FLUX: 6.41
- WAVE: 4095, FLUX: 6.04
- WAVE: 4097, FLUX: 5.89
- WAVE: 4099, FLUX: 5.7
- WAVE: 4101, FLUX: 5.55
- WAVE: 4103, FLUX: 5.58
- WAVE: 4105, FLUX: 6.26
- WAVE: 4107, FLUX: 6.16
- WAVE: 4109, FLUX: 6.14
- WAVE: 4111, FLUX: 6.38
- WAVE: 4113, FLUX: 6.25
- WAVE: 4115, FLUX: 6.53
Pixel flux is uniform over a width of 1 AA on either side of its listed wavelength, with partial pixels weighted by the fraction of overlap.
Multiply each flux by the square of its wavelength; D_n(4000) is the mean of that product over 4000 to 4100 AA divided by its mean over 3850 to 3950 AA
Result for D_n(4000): 1.9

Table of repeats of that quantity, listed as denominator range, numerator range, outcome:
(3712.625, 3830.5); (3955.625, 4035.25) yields 1.67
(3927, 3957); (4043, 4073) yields 1.98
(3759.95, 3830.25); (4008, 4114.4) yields 2.01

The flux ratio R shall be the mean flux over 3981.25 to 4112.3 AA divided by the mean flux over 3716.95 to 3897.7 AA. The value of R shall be 1.83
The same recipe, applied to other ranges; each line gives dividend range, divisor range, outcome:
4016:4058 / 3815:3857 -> 2.37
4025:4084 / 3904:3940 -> 1.69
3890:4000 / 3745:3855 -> 1.26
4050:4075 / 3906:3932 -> 1.52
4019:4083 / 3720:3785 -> 1.69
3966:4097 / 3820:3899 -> 1.92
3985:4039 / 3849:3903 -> 1.80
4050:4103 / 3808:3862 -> 2.10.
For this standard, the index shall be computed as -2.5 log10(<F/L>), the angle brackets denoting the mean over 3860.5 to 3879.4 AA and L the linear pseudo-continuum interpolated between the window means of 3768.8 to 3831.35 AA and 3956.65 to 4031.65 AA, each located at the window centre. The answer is 0.309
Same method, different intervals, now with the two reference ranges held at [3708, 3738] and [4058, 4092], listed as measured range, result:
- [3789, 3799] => 0.39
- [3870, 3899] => 0.37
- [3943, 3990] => 0.35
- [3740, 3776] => 0.23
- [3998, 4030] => -0.11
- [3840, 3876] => 0.49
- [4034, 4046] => -0.10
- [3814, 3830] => 0.47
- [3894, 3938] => 0.31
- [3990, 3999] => -0.09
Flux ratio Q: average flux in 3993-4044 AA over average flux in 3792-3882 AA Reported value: 2.1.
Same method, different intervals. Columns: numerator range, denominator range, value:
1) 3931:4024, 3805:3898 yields 1.48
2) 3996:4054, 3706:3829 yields 1.78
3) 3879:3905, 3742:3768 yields 1.19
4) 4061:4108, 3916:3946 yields 1.86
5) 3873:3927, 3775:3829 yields 1.13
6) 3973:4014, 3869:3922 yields 1.42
